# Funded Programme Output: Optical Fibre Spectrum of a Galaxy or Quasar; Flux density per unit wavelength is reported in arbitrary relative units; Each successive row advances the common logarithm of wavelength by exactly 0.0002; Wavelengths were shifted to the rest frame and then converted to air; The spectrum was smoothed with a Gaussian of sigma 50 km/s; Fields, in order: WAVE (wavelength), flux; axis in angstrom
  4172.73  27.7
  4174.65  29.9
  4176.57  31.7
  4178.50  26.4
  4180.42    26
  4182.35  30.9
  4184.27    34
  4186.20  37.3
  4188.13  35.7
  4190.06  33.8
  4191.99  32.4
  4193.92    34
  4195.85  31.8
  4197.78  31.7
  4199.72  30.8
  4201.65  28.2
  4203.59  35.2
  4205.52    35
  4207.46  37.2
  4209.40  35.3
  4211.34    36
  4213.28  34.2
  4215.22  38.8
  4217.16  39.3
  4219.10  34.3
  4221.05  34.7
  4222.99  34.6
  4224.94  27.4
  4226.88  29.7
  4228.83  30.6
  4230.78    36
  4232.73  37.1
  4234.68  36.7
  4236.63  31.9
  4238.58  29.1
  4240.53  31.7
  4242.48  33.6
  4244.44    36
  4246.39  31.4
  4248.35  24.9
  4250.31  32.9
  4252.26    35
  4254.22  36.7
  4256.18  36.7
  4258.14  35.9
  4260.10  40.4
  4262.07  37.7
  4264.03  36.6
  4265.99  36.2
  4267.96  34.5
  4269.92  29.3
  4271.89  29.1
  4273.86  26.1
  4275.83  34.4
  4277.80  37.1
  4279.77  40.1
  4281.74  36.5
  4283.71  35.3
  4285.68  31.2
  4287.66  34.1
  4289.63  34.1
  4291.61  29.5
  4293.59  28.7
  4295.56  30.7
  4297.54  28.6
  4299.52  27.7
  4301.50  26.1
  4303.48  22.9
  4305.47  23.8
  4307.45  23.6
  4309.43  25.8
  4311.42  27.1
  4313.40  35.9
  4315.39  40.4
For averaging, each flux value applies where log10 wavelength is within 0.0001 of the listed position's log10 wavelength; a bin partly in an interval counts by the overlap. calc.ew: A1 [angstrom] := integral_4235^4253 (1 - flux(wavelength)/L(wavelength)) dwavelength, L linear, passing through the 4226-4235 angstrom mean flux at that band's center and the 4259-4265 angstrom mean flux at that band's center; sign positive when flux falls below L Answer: 1.9 angstrom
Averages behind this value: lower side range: 33.8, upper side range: 38.2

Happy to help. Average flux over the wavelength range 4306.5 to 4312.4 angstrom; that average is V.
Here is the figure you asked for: 25.5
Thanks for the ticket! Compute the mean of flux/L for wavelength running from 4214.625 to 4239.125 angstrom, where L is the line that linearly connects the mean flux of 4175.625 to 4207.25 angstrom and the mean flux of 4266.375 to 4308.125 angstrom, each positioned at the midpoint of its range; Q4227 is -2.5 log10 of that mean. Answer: -0.071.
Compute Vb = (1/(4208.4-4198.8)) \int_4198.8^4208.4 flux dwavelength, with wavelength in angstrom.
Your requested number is 33.3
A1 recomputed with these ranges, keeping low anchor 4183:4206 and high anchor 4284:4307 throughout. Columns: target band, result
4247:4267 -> -3.06 angstrom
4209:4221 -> -1.43 angstrom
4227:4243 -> -0.82 angstrom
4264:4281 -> -2.10 angstrom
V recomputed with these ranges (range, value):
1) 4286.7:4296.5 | 31.4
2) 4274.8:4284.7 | 36.6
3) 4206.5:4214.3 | 35.7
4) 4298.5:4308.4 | 24.8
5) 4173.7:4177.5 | 30.8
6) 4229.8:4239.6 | 34.1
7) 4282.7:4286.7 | 33.3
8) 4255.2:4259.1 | 36.3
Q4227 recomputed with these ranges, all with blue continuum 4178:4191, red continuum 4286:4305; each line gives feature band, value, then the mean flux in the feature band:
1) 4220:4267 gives -0.114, 33.9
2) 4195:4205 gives 0.003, 31.7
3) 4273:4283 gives -0.183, 35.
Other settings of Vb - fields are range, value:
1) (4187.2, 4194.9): 34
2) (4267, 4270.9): 31.9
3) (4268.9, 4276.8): 29.7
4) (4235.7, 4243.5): 31.6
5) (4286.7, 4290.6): 34.1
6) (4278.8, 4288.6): 35.4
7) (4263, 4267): 36.4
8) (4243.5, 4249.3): 30.8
